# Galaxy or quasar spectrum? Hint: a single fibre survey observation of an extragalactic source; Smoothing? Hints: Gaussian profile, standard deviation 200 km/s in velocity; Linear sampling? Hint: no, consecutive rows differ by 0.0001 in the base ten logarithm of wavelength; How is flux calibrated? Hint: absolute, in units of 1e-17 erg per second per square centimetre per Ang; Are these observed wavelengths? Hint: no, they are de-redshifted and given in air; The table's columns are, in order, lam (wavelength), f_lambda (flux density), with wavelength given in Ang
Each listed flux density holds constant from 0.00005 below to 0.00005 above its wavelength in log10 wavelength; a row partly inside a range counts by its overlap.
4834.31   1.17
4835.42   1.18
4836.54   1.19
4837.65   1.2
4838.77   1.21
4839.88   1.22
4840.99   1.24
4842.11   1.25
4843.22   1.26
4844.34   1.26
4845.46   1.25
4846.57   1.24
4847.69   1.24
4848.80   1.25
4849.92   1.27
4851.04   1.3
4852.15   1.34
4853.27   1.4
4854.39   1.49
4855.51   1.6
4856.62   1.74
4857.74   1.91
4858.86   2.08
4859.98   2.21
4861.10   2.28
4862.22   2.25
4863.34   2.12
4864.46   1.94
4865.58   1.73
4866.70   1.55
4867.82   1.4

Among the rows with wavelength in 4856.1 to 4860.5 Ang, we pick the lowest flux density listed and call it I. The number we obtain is 1.74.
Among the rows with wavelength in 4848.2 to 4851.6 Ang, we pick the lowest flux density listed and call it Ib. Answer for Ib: 1.25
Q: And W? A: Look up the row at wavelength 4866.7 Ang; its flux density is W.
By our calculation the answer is 1.55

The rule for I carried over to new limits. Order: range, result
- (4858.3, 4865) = 1.94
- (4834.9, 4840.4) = 1.18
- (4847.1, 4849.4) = 1.24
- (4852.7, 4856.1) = 1.4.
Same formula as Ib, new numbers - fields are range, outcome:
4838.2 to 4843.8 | 1.21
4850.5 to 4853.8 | 1.3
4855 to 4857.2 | 1.6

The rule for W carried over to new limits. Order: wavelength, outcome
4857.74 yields 1.91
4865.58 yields 1.73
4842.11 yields 1.25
